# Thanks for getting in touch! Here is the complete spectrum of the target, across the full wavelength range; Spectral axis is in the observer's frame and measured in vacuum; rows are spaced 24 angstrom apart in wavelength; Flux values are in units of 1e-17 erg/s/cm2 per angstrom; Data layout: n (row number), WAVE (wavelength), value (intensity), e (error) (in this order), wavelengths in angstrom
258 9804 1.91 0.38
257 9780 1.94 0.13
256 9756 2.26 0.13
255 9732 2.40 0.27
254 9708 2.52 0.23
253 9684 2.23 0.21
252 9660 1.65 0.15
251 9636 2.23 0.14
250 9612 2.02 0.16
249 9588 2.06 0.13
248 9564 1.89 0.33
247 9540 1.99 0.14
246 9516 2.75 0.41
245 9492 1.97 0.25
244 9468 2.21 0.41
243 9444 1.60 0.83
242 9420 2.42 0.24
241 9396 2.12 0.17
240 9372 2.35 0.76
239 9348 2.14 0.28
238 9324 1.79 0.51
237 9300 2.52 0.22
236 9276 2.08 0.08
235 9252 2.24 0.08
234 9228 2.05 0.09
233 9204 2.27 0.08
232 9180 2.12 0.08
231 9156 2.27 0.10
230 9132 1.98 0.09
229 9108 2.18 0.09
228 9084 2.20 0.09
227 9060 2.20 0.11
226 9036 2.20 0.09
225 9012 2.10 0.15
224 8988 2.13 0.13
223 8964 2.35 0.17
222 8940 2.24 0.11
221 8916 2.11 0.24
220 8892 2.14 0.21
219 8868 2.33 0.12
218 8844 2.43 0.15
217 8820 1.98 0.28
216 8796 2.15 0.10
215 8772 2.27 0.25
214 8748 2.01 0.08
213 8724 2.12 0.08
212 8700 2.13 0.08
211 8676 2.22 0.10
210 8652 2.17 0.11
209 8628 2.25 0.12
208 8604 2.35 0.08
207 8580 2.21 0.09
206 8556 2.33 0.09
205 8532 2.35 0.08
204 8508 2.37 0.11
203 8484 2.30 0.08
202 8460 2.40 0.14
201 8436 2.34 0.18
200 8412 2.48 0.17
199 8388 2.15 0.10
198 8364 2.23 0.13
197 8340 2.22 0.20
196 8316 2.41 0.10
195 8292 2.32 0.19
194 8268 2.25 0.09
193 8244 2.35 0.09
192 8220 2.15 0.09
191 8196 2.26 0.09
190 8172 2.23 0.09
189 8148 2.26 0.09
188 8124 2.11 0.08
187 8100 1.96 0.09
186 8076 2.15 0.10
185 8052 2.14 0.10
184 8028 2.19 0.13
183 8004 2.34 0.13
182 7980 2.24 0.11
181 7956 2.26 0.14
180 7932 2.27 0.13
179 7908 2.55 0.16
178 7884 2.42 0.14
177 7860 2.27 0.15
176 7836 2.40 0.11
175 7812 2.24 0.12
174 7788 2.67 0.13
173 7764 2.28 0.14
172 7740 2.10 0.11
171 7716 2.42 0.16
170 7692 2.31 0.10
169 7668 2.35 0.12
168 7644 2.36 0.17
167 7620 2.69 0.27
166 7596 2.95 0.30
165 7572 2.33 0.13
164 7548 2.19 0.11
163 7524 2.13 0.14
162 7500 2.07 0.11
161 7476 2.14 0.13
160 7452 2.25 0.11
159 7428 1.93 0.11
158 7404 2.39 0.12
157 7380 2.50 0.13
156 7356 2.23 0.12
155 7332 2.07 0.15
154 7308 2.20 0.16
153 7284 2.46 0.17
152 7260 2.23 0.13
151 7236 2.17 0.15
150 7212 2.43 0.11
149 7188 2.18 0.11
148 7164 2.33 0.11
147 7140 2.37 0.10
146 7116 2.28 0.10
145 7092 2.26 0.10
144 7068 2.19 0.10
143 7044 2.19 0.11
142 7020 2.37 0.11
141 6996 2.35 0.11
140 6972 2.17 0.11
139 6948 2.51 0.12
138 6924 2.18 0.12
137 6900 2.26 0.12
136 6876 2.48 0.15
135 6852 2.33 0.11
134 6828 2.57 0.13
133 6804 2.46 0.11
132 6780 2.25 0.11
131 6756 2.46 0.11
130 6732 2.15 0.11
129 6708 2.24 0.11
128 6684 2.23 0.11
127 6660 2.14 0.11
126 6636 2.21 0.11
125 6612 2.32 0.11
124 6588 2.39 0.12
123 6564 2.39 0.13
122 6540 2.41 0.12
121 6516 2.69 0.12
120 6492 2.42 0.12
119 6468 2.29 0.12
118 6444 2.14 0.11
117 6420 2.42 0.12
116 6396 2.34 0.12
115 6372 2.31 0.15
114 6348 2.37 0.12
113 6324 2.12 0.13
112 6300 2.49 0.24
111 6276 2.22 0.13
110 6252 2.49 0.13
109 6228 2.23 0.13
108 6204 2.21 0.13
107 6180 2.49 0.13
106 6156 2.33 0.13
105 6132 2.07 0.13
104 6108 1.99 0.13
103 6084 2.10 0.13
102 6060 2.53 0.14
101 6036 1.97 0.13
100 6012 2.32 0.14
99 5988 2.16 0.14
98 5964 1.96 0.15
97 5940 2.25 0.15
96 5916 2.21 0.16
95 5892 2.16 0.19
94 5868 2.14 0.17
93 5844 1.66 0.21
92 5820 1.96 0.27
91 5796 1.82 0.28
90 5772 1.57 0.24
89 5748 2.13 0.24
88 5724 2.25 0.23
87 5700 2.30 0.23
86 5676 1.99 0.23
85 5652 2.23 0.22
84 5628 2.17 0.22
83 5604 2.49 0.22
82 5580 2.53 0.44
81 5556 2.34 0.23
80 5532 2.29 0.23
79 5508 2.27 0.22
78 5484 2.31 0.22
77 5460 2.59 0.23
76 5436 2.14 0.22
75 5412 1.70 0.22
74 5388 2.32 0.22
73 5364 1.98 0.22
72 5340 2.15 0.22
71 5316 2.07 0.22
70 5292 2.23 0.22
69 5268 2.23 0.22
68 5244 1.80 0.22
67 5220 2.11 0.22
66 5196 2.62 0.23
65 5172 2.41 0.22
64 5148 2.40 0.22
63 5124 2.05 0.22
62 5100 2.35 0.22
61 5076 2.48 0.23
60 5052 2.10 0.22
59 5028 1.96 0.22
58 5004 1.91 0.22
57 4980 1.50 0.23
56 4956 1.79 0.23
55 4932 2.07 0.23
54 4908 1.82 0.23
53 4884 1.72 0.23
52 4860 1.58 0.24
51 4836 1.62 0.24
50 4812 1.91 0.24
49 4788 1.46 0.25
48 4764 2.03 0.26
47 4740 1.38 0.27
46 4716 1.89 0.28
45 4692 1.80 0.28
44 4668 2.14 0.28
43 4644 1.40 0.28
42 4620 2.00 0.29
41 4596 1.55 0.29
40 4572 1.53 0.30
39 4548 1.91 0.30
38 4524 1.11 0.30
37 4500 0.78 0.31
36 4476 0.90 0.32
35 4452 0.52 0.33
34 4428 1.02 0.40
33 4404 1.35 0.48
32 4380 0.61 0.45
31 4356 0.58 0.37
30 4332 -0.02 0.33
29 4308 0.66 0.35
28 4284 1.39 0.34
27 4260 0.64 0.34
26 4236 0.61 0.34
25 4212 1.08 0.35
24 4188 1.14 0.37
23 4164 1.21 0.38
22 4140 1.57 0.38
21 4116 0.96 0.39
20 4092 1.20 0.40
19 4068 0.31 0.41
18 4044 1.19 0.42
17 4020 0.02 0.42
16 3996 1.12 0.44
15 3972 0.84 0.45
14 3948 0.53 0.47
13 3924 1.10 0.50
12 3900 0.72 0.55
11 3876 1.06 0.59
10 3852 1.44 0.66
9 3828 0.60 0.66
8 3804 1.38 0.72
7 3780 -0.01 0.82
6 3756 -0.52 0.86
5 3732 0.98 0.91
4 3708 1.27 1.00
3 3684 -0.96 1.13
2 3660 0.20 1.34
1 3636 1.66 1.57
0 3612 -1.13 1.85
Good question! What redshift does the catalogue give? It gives 0.13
